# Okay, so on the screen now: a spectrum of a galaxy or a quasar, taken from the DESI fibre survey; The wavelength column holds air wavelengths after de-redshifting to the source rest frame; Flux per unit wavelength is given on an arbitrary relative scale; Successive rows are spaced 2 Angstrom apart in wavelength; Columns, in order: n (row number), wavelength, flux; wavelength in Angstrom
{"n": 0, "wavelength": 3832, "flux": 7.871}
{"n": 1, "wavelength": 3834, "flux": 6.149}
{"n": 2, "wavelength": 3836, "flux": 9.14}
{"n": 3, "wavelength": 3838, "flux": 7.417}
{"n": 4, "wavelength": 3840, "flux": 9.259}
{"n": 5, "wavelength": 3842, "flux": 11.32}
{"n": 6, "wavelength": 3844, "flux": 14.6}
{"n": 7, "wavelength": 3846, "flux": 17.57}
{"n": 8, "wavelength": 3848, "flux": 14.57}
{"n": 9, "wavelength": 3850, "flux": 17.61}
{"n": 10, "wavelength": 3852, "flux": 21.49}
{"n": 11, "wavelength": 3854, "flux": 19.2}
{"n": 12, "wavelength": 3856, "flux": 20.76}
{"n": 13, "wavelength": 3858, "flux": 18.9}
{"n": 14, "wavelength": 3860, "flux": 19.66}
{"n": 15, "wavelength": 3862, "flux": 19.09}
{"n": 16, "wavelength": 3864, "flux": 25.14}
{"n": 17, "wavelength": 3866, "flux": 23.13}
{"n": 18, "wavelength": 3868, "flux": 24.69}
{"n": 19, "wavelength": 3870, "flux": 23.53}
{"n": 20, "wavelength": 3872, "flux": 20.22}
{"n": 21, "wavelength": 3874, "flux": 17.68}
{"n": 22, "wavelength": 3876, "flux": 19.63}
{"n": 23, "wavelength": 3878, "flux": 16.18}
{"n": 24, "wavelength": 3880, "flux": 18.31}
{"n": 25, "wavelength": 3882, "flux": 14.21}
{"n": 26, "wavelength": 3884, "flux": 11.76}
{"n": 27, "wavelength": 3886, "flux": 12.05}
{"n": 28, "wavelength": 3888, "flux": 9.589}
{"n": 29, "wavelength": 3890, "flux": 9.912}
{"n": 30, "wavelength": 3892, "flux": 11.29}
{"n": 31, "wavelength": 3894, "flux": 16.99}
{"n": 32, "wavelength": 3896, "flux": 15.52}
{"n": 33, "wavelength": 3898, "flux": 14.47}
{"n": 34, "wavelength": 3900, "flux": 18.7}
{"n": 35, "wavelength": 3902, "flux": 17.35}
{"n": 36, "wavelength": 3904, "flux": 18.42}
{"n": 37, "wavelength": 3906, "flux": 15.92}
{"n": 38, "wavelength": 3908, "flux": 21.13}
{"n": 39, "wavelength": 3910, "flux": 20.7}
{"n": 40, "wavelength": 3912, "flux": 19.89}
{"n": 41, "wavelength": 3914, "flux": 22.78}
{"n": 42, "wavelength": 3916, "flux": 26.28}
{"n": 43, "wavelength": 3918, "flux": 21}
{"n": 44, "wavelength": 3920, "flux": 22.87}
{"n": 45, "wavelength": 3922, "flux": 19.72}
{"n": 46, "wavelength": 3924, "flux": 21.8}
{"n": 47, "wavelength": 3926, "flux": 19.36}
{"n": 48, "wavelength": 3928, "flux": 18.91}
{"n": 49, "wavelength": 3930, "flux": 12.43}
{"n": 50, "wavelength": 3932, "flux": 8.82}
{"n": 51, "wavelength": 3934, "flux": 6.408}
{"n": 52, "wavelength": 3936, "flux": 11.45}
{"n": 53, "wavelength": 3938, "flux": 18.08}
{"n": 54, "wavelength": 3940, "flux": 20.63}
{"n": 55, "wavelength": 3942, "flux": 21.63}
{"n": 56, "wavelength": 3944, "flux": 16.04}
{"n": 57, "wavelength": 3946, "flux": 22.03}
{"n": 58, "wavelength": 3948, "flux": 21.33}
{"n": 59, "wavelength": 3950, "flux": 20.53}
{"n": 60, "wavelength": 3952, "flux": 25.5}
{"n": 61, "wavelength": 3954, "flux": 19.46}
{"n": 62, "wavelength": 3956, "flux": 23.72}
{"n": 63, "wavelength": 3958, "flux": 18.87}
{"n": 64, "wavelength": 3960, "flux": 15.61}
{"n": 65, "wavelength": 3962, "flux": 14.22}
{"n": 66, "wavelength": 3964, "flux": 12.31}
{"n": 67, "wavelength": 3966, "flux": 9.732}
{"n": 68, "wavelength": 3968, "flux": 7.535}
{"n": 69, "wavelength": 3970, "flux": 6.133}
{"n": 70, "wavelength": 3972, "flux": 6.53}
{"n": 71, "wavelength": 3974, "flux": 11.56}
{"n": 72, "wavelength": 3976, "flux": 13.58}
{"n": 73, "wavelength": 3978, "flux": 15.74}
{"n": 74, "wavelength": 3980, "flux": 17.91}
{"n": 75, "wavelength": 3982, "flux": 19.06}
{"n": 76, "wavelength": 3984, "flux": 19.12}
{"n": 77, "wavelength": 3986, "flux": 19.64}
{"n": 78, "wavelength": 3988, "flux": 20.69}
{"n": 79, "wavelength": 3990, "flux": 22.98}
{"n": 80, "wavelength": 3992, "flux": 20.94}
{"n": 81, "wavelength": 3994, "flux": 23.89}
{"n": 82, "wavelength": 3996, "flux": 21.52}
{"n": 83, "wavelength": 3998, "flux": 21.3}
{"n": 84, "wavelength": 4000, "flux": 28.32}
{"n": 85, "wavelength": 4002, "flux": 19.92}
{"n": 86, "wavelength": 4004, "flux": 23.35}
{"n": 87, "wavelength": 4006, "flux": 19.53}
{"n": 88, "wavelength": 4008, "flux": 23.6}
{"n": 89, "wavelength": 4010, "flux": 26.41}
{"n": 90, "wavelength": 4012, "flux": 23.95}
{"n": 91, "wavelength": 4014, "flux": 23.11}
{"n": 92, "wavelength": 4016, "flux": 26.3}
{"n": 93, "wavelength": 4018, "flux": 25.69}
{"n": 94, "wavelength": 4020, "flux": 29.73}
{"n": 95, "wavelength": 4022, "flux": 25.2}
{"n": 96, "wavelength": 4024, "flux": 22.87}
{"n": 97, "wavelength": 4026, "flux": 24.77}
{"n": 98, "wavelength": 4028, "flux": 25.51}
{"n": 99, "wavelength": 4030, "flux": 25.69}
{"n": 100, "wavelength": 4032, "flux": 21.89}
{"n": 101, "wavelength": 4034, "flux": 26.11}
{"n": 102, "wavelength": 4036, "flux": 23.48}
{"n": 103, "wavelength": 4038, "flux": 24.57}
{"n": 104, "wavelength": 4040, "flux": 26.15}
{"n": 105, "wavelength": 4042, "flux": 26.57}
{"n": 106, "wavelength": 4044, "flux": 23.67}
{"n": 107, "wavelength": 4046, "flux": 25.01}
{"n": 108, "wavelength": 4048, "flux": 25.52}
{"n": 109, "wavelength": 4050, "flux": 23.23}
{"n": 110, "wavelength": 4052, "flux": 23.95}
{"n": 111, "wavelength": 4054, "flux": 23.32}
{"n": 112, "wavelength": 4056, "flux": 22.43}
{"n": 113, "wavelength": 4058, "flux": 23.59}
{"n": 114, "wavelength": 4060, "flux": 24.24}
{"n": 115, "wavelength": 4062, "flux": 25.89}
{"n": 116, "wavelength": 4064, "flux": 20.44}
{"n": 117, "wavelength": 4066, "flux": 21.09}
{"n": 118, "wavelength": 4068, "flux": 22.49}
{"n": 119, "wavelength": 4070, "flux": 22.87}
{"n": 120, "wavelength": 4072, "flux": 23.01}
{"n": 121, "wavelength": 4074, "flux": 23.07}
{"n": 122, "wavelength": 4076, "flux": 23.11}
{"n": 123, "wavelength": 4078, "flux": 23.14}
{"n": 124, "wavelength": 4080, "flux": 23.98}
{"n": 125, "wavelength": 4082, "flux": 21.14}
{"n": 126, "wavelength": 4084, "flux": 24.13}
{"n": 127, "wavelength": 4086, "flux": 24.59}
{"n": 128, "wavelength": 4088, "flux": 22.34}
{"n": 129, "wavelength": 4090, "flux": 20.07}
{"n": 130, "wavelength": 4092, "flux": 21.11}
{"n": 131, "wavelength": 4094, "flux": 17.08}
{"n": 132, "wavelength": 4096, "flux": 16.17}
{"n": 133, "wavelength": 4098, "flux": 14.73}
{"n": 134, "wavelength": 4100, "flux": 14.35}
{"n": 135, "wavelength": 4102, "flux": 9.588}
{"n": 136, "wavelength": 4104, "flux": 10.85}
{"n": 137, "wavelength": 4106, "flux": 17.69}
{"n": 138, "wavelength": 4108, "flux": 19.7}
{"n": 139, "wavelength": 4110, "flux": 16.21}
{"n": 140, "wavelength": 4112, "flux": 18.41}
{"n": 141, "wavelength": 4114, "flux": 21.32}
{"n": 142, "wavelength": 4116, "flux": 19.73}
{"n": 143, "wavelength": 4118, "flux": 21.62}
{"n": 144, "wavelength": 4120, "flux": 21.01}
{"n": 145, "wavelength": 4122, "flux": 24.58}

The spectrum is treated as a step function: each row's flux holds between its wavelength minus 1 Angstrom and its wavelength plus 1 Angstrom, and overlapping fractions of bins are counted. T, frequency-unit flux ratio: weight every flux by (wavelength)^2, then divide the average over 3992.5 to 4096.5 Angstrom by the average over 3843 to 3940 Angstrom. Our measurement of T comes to 1.43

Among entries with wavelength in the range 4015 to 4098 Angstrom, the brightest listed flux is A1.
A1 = 29.73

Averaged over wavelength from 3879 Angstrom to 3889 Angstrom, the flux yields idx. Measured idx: 13.2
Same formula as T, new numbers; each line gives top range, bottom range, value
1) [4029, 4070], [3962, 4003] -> 1.47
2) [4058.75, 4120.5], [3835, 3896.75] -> 1.37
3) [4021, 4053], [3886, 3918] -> 1.53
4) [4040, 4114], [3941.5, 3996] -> 1.29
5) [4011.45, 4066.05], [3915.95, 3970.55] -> 1.50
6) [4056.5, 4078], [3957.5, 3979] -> 2.04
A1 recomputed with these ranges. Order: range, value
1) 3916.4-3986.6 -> 25.5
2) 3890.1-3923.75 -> 26.28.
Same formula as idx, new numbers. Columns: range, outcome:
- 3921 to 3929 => 19.9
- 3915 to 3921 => 23.4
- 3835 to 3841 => 8.61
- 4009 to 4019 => 25.1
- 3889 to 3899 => 13.6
